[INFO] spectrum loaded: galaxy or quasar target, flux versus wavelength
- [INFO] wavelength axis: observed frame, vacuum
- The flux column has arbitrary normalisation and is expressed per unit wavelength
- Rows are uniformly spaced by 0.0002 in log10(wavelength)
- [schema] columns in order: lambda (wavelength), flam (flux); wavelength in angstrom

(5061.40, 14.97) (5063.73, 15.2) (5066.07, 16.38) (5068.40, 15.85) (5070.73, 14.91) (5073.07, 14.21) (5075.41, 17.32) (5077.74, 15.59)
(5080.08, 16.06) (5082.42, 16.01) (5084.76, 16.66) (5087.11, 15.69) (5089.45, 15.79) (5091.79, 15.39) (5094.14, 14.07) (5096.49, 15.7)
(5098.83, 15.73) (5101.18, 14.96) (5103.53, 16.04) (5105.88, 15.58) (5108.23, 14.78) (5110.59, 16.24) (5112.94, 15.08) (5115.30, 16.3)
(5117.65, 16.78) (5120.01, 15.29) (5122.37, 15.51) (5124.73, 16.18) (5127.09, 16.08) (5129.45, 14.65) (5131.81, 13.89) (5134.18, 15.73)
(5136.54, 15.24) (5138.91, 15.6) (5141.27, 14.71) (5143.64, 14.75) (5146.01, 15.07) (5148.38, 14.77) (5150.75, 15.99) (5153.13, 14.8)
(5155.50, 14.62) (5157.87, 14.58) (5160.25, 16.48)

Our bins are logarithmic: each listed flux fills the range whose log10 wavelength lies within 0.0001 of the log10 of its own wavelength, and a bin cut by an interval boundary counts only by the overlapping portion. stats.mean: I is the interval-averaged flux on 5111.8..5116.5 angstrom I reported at 15.7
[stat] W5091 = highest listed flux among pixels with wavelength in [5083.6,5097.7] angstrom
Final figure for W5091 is 16.66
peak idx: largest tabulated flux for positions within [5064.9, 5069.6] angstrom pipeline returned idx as 16.38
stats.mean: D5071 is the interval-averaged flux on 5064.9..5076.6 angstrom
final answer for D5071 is 15.7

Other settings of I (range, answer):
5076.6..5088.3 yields 16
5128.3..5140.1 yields 15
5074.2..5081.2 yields 16.3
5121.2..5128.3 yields 15.9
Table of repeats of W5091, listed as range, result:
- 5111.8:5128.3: 16.78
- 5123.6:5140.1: 16.18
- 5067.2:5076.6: 17.32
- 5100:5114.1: 16.24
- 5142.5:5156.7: 15.99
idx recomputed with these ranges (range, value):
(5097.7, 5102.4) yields 15.73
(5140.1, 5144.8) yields 14.75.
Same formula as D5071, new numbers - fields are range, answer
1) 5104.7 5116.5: 15.6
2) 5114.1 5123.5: 16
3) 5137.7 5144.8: 15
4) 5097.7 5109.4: 15.4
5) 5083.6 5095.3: 15.5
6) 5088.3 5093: 15.6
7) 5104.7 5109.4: 15.2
